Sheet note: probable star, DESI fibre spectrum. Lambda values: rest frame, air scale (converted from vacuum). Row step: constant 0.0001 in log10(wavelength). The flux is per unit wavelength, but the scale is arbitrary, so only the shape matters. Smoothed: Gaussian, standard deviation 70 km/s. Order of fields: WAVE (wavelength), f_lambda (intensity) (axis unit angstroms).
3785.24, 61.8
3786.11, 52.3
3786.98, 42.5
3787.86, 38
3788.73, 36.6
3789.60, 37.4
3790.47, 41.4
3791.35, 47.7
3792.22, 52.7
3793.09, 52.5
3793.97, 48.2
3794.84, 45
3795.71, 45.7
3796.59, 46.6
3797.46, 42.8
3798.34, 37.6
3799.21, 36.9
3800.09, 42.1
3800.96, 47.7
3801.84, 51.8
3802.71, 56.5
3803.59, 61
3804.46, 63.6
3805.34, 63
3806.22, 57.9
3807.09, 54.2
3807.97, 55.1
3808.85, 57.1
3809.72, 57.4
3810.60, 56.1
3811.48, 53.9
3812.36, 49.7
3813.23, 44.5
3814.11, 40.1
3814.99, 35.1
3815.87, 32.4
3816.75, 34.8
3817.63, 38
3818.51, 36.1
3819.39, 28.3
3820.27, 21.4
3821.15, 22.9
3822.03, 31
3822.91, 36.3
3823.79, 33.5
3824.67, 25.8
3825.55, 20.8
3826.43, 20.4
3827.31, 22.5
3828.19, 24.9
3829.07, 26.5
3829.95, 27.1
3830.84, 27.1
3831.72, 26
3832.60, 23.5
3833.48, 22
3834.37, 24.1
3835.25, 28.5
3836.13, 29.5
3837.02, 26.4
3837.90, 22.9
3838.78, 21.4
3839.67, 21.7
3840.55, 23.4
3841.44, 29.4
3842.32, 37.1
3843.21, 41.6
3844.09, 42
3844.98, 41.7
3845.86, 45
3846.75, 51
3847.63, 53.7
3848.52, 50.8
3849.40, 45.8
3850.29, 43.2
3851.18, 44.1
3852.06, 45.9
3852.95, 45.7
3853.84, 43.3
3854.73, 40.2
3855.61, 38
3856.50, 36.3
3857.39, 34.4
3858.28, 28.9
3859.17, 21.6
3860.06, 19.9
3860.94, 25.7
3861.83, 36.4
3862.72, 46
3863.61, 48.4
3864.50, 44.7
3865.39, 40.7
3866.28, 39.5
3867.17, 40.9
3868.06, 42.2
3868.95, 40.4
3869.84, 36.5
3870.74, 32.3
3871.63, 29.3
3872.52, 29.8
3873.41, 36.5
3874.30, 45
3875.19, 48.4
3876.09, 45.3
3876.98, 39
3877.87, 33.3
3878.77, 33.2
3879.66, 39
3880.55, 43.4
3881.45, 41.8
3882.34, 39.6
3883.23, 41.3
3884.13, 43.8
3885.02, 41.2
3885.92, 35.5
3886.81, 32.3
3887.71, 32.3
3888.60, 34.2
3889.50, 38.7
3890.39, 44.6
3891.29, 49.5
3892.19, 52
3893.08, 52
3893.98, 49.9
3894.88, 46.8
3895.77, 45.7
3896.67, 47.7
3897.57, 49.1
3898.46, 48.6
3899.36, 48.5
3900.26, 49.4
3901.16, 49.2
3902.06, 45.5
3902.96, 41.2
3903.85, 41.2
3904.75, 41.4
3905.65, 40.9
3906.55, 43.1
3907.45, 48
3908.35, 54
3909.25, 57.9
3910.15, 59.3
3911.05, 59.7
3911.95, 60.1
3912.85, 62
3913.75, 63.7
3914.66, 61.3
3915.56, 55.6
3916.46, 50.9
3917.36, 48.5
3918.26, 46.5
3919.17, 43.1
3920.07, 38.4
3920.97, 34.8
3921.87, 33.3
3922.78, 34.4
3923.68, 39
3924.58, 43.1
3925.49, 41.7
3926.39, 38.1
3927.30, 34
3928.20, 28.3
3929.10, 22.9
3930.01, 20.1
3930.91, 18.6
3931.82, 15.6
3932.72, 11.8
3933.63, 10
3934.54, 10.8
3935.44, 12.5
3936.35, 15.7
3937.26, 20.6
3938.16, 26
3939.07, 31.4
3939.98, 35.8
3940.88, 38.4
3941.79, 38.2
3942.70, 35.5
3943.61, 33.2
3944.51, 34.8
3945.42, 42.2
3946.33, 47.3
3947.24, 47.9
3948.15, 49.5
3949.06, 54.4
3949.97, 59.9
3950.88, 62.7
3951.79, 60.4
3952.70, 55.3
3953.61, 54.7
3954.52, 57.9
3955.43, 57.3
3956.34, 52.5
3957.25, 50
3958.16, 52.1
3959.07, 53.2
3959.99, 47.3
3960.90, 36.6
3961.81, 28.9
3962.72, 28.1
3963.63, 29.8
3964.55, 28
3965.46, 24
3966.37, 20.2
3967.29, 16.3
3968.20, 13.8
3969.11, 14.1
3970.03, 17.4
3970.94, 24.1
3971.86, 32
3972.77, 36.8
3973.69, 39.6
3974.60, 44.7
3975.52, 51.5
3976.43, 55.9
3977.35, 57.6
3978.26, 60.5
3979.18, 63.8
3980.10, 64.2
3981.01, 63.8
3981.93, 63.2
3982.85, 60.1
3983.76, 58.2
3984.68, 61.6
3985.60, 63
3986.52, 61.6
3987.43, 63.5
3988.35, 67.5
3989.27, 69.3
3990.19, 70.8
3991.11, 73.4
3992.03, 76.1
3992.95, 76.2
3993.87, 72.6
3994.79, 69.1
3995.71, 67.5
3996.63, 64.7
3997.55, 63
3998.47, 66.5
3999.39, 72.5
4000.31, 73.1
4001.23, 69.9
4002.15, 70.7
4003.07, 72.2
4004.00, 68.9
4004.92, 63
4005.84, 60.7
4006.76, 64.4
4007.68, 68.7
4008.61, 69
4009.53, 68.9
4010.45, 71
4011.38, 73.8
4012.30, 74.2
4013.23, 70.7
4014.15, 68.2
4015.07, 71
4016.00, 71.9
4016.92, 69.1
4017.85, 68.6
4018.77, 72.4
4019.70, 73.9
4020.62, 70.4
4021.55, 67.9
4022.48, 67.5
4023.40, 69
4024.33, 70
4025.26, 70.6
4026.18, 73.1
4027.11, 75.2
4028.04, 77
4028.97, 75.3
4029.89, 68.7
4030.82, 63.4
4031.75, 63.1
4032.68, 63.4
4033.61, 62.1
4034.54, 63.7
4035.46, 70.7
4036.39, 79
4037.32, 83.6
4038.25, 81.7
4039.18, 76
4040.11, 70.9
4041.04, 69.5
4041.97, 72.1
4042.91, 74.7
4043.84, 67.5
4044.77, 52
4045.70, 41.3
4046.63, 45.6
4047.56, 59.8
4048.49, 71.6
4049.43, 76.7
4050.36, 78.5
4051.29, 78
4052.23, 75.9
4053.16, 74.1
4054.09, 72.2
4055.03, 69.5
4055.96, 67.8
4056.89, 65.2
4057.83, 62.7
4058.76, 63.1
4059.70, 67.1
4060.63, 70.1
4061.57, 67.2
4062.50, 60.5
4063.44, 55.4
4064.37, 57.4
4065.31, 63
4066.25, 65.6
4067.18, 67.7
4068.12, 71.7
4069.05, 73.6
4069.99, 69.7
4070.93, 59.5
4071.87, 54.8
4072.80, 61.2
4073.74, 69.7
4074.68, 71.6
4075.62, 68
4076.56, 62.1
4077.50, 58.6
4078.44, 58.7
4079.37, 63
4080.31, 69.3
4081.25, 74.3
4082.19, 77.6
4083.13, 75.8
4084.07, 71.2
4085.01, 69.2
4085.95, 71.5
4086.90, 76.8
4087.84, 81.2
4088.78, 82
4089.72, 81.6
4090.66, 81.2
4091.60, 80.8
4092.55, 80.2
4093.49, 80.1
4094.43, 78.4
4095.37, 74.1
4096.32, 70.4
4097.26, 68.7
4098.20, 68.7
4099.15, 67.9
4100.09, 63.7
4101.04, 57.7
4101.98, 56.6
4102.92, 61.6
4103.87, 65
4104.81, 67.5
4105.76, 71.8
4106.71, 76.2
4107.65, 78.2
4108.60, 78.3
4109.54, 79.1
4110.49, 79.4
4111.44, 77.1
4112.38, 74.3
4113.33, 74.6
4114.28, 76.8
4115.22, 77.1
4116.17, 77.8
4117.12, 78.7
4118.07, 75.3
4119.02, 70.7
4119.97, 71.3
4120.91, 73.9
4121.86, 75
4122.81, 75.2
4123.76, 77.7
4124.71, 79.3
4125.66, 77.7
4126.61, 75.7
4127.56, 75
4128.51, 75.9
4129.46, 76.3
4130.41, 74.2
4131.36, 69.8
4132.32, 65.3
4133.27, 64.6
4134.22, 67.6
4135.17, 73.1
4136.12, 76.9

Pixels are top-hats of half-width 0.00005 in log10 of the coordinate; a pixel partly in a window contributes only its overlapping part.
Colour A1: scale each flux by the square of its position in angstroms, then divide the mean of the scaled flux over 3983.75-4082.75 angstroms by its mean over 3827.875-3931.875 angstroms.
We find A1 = 1.9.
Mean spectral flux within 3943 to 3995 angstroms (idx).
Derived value 49.5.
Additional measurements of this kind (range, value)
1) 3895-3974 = 39.7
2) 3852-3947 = 39.4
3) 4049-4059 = 71.4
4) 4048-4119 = 70.7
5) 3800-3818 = 50.3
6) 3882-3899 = 43.5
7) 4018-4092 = 69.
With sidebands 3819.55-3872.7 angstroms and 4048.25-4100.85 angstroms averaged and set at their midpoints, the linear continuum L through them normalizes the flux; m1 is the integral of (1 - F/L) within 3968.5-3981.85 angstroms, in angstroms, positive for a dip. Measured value 2.3 angstroms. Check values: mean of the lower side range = 33.7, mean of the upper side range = 69.9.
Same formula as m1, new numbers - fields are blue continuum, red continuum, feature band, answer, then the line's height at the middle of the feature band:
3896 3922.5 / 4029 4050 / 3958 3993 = 6.64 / 58.3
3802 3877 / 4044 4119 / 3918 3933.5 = 5.58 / 49.1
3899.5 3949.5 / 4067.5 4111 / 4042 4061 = -0.94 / 63.6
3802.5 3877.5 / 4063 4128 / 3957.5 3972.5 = 6.81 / 54.2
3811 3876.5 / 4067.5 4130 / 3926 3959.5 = 8.31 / 49.5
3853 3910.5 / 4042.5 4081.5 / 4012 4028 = -2.94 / 59.9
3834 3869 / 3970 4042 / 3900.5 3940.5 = 8.80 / 50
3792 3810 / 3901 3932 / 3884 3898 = 0.52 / 45.2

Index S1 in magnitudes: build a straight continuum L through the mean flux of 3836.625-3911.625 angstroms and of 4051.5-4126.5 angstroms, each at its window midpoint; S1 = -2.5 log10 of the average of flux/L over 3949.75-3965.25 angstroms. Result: 0.11 mag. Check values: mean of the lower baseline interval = 41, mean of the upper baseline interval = 70.9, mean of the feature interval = 47.4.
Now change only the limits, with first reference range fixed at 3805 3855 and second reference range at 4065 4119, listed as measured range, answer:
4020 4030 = -0.15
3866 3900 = 0.06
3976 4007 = -0.14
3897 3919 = -0.08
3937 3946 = 0.45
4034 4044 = -0.15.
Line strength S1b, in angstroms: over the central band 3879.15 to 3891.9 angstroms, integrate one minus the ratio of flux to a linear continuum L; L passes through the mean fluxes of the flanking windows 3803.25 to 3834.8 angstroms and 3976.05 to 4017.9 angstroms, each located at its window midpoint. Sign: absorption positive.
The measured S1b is 2.3 angstroms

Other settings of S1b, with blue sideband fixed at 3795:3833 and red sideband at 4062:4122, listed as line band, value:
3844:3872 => 3.06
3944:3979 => 8.68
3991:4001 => -1.70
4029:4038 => -0.69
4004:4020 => -1.91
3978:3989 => -0.75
